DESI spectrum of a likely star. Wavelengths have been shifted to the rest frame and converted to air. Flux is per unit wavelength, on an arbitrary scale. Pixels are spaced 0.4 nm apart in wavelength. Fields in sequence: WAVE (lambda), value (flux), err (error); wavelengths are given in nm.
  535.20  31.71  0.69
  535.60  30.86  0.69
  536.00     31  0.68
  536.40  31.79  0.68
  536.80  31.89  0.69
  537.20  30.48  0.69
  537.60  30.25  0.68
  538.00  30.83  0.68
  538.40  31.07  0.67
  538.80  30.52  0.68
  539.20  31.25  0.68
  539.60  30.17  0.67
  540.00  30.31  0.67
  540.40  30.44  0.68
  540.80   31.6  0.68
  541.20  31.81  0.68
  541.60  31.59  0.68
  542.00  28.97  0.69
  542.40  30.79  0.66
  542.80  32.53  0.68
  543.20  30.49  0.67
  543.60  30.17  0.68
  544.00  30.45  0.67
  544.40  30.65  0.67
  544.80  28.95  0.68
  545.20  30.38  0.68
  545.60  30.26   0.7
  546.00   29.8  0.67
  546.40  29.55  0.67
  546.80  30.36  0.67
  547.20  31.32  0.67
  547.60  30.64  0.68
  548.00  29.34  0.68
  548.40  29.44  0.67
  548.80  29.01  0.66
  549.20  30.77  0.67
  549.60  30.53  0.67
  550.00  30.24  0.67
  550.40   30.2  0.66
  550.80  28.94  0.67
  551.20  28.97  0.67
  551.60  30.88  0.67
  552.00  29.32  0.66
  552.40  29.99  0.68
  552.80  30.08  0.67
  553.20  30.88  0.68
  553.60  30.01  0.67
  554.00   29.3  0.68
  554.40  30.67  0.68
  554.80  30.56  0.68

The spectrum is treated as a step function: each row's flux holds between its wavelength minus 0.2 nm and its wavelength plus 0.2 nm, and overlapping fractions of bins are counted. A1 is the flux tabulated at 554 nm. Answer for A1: 29.3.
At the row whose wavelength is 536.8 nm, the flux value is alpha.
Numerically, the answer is 31.89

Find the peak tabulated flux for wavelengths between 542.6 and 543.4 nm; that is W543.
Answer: 32.53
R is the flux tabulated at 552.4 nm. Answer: 29.99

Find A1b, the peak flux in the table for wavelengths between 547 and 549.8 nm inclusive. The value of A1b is 31.32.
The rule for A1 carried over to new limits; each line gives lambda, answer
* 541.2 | 31.81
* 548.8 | 29.01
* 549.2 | 30.77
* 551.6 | 30.88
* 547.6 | 30.64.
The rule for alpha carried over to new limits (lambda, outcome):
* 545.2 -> 30.38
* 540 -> 30.31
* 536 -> 31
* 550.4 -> 30.2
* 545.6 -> 30.26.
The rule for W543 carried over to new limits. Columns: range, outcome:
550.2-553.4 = 30.88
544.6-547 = 30.38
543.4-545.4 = 30.65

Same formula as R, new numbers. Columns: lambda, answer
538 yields 30.83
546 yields 29.8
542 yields 28.97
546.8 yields 30.36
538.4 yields 31.07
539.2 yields 31.25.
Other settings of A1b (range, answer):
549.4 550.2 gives 30.53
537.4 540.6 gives 31.25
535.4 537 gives 31.89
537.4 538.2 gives 30.83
